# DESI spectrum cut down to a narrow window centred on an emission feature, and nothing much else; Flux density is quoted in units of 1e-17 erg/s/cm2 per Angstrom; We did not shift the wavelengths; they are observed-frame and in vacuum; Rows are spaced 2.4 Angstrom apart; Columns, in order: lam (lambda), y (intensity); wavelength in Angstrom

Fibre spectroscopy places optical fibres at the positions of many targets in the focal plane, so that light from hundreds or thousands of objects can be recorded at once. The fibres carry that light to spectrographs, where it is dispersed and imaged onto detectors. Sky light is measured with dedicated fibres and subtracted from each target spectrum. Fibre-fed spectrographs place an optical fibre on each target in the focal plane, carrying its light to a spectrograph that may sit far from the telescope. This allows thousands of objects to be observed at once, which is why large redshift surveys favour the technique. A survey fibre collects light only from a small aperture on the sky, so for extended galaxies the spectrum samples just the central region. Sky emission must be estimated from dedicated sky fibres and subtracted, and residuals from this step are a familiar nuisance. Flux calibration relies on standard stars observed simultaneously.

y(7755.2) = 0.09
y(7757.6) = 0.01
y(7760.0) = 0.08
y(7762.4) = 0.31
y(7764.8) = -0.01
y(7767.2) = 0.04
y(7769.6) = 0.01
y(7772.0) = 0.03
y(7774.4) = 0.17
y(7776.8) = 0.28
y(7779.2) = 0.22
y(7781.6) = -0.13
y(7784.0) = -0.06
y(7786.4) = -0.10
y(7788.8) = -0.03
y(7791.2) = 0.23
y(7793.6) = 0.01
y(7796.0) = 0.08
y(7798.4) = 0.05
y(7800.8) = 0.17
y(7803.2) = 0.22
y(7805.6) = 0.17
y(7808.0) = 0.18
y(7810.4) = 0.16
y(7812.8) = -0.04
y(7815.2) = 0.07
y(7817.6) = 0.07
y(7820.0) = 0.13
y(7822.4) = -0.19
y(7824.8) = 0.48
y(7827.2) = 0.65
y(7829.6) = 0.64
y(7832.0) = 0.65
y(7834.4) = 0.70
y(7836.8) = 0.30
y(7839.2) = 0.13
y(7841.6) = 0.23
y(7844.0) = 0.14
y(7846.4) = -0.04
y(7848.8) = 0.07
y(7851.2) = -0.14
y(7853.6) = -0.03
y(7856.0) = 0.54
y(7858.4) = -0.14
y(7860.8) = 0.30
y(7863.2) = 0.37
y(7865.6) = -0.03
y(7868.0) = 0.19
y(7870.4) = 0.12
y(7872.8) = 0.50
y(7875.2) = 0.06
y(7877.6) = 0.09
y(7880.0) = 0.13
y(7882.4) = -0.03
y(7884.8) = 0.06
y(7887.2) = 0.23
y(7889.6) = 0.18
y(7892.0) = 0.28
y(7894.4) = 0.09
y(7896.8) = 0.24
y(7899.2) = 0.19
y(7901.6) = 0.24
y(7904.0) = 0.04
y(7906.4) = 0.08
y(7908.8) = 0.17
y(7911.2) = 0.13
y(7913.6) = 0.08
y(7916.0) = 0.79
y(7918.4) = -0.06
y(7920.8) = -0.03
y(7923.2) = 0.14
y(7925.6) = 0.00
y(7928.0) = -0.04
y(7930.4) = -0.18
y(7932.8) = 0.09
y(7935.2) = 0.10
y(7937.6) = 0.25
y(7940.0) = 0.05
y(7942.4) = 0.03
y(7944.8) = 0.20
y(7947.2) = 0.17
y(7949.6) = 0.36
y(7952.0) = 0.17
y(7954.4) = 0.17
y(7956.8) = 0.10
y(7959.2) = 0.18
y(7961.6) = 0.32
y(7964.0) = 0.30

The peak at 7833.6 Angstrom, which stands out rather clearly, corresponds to [O II] 3727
